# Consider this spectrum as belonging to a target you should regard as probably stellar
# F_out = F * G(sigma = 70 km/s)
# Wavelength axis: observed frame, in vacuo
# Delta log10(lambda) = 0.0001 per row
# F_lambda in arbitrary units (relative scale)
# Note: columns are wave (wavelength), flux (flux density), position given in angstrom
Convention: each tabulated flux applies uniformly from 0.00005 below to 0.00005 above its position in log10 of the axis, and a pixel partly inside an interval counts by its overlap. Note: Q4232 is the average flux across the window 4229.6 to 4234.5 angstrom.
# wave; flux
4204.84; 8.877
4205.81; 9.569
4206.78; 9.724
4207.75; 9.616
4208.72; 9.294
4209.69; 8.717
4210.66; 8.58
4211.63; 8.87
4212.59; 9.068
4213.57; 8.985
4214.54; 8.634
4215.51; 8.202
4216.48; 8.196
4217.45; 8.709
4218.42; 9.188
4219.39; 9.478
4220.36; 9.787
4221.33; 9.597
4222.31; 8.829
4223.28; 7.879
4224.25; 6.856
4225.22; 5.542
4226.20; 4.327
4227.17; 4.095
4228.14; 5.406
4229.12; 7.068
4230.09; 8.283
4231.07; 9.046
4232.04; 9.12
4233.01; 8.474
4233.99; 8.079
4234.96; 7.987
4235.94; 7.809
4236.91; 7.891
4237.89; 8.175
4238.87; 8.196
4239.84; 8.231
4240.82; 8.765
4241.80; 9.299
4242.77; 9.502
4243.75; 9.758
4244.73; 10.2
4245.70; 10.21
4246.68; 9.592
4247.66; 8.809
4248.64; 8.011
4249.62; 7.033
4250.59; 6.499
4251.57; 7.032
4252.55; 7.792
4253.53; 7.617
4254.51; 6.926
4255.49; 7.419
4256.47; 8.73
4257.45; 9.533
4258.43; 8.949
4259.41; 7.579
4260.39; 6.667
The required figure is 8.61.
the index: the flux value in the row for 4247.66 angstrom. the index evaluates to 8.809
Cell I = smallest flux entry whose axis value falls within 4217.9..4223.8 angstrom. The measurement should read 7.879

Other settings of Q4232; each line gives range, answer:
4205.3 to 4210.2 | 9.36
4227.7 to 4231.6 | 7.49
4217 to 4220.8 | 9.3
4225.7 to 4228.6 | 4.6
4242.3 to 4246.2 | 9.92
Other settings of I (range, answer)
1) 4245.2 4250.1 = 7.033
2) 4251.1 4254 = 7.032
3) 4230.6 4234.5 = 8.079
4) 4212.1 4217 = 8.196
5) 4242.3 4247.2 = 9.502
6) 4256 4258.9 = 8.73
